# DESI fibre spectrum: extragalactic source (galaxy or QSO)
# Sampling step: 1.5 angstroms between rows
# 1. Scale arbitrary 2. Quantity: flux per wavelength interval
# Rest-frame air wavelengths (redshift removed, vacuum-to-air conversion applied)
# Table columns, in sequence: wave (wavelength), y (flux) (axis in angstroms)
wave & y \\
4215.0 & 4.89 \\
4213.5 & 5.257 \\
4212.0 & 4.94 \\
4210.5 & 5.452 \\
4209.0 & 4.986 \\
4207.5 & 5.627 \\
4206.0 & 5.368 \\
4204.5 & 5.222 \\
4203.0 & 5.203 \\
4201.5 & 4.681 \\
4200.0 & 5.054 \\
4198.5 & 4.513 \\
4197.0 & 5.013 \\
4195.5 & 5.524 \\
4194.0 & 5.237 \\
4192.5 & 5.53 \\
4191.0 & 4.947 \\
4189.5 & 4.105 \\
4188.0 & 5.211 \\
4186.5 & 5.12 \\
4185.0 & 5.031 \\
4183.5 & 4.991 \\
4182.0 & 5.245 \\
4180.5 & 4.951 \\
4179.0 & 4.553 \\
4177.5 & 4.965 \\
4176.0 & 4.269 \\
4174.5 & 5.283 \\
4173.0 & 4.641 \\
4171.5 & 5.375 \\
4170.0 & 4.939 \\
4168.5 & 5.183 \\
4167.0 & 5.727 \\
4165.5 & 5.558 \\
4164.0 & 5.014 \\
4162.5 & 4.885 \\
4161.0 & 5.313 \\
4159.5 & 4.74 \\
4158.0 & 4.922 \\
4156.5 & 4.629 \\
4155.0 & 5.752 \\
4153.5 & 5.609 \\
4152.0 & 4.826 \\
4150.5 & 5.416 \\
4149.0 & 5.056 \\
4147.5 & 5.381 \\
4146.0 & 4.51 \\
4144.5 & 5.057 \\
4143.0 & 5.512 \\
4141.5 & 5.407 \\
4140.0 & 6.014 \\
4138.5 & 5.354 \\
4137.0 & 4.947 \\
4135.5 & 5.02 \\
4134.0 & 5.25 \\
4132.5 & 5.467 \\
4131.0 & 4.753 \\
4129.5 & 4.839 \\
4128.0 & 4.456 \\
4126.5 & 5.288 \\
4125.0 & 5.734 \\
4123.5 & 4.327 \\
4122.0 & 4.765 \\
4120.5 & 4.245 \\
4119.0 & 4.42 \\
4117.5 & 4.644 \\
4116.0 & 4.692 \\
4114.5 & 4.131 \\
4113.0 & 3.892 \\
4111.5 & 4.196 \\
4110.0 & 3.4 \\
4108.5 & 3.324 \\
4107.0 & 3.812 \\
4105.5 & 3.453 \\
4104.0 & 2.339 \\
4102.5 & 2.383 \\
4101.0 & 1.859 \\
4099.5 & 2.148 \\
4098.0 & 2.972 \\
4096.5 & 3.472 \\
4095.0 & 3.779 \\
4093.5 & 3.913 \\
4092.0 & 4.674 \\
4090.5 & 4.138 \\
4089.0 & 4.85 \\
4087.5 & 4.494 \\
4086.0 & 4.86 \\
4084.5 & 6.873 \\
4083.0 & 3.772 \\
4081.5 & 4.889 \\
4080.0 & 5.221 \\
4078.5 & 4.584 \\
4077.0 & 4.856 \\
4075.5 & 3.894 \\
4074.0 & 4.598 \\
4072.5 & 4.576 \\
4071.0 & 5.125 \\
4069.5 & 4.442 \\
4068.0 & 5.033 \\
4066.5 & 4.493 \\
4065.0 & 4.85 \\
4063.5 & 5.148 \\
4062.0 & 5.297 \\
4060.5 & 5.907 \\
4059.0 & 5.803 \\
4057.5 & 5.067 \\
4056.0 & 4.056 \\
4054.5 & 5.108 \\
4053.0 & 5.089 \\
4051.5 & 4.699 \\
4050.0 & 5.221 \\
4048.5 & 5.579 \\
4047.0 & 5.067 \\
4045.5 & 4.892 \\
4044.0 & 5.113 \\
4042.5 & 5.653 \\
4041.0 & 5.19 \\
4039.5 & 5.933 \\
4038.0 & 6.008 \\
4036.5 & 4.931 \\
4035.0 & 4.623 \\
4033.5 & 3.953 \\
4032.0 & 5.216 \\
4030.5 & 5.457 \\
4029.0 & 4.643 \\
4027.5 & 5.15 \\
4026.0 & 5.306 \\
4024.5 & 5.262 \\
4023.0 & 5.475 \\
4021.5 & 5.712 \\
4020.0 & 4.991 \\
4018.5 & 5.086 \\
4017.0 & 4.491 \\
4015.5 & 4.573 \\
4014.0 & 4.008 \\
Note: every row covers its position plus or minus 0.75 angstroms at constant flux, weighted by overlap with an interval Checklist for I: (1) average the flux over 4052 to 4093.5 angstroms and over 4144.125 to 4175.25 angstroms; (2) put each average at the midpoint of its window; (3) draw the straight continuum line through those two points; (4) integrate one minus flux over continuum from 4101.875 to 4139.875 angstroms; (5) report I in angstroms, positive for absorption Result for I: 4.7 angstroms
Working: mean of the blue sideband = 4.86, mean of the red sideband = 5.14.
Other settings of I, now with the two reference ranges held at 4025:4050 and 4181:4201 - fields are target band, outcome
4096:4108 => 5.4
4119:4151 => 0.1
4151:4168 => -0.4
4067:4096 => 2.7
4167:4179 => 0.2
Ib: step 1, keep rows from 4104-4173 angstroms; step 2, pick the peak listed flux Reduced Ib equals 6.014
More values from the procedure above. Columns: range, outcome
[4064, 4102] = 6.873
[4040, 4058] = 5.653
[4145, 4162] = 5.752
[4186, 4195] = 5.53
